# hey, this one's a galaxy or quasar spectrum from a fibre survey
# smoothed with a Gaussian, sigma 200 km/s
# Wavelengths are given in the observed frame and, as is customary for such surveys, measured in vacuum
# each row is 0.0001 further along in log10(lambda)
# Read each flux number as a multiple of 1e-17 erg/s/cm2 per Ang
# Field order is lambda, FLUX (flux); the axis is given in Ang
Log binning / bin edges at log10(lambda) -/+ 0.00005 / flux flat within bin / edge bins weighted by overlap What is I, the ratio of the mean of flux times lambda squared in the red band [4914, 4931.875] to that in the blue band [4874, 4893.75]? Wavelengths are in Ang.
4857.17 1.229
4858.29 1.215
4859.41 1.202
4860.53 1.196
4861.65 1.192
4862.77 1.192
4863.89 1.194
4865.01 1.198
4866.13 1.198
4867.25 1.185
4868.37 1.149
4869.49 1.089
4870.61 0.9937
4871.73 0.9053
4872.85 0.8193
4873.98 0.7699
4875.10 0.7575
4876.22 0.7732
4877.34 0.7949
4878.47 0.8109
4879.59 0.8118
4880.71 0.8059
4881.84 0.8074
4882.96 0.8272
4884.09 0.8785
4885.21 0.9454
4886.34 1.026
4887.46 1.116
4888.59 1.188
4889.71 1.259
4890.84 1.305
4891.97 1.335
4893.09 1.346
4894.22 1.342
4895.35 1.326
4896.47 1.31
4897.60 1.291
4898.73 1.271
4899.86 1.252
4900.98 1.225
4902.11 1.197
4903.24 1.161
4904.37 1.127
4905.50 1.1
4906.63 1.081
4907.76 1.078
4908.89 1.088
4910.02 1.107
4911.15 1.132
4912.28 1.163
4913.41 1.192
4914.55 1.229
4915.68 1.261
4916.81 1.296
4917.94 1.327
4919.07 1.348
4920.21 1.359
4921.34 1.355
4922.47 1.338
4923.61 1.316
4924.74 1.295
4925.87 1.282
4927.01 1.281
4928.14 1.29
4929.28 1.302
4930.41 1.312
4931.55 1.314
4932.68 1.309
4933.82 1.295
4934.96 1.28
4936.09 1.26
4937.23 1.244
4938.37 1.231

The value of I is 1.35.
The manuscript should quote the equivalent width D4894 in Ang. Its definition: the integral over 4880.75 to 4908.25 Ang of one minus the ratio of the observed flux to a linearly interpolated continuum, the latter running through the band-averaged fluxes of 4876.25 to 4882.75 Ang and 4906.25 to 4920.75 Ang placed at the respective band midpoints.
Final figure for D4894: -4.8 Ang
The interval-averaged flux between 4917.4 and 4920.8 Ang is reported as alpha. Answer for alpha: 1.34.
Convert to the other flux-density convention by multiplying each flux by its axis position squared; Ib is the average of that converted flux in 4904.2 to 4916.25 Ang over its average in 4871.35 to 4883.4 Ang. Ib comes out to 1.44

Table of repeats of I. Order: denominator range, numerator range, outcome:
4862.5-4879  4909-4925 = 1.30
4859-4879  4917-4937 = 1.31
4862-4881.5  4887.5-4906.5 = 1.30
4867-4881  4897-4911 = 1.32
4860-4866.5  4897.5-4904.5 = 1.04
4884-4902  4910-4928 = 1.05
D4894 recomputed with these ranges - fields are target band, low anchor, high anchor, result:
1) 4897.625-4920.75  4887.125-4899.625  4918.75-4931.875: 1.73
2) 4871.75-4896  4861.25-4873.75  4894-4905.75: 3.51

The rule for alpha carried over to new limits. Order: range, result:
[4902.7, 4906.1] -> 1.13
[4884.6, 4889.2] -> 1.07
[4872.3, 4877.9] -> 0.783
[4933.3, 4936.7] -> 1.28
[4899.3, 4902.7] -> 1.23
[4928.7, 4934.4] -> 1.3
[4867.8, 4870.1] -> 1.12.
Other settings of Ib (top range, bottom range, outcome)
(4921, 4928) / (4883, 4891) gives 1.24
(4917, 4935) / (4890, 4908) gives 1.07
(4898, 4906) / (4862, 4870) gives 1.03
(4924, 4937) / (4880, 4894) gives 1.22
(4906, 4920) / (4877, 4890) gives 1.29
